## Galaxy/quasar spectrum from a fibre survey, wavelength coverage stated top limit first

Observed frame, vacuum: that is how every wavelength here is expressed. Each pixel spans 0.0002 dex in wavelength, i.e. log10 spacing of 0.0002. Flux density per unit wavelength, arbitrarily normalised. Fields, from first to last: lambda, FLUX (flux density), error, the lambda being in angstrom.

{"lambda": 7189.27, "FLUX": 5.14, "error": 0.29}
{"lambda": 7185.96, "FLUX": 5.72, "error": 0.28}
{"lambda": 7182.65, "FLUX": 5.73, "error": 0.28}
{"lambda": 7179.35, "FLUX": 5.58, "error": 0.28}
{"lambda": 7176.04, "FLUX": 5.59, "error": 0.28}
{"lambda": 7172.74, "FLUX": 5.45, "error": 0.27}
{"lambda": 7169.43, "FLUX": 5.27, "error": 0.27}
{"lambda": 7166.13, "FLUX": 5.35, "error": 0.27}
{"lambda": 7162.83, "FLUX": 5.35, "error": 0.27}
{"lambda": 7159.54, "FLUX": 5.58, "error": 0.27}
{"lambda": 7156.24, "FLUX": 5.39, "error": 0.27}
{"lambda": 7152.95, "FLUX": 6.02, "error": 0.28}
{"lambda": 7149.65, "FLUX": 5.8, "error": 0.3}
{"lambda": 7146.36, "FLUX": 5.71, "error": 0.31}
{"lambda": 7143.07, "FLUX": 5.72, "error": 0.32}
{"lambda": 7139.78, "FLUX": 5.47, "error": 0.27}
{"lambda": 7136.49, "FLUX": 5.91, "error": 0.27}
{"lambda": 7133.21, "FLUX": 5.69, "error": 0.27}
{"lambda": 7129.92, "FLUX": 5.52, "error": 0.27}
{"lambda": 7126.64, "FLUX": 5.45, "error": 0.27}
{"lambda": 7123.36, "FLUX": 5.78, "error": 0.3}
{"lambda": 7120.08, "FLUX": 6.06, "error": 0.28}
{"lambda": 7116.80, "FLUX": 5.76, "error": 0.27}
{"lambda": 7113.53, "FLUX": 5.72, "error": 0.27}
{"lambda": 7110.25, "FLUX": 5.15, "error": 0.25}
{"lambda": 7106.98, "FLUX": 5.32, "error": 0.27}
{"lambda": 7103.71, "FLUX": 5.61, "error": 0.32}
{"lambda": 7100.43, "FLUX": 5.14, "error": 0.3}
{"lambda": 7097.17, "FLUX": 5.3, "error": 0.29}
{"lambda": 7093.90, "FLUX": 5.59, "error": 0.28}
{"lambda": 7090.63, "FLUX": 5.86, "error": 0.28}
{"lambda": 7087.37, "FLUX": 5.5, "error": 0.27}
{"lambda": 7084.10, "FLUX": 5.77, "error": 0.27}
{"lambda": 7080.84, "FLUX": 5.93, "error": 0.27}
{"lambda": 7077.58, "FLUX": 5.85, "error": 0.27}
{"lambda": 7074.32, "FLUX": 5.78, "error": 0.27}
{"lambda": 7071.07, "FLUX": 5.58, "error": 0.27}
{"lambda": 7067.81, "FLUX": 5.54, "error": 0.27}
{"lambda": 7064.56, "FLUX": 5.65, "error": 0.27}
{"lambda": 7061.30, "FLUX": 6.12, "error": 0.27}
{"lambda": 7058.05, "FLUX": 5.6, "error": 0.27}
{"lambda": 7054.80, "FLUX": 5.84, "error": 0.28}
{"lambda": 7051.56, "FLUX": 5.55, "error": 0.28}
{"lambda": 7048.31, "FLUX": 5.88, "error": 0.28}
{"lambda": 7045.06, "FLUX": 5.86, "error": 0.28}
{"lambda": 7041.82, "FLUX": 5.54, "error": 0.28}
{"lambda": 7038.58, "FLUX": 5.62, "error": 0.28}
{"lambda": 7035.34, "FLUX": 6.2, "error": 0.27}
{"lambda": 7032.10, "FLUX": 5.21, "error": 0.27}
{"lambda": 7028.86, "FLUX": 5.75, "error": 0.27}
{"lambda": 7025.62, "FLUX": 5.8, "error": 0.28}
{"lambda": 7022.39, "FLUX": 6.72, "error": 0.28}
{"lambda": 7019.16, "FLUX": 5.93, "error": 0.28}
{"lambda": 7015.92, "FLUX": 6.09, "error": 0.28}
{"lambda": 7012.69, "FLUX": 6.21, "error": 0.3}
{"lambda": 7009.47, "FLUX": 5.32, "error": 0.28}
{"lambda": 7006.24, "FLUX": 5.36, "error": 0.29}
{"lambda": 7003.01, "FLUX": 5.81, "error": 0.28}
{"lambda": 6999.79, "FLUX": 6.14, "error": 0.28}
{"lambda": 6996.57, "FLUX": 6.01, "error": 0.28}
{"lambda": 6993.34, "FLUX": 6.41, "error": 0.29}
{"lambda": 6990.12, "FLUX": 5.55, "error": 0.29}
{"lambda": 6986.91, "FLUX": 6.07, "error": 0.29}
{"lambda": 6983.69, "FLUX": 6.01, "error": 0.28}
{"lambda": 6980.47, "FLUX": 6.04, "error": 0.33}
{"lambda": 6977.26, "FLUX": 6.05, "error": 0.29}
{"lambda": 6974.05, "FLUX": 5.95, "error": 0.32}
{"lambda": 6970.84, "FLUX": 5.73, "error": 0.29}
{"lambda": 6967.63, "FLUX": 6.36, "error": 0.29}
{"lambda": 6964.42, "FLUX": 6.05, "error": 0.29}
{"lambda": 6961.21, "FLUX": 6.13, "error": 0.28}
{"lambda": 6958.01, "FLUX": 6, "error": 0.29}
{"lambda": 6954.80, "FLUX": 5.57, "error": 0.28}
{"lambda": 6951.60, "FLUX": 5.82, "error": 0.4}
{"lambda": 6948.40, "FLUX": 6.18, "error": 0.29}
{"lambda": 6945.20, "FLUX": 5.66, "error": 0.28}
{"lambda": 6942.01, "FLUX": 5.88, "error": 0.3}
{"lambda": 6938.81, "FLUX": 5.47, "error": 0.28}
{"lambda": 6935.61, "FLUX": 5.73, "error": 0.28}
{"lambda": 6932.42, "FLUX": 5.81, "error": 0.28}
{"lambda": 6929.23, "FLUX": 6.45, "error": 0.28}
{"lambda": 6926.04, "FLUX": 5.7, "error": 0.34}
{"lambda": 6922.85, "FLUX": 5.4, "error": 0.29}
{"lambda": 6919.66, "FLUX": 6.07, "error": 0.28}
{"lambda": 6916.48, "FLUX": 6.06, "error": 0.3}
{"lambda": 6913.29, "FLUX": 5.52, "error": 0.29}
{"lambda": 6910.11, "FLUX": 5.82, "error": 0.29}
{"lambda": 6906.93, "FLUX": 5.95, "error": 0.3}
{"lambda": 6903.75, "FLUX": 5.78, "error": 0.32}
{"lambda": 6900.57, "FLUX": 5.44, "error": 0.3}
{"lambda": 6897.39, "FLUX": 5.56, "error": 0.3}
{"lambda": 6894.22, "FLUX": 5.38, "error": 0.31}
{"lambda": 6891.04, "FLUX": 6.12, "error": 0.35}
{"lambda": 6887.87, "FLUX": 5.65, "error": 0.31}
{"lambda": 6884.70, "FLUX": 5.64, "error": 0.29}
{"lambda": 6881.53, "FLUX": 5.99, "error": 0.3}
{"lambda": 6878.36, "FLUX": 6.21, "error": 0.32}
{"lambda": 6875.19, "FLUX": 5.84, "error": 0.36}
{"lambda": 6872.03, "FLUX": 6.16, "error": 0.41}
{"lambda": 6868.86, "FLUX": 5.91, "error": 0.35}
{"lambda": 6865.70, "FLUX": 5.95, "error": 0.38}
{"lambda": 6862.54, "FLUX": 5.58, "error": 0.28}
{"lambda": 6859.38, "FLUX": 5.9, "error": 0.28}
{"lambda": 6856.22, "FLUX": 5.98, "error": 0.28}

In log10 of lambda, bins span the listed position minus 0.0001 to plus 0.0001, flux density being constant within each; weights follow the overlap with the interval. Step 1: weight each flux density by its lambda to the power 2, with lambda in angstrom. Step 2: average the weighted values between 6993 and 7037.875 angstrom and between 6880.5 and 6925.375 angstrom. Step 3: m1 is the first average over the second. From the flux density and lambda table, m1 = 1.06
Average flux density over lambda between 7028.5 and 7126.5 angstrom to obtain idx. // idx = 5.66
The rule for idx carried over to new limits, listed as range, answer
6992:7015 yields 5.89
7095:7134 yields 5.54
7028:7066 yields 5.73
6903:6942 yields 5.82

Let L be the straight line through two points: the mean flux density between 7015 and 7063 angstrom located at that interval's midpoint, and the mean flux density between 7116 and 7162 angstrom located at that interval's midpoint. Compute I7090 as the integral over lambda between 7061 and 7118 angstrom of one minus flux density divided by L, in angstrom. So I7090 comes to 1.60 angstrom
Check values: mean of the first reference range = 5.84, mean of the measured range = 5.61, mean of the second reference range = 5.7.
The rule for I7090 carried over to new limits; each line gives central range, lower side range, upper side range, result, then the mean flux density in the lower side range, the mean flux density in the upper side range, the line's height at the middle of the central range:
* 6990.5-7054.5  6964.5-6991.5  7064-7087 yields 0.05 angstrom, 5.98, 5.72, 5.86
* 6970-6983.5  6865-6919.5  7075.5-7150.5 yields -0.49 angstrom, 5.83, 5.63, 5.75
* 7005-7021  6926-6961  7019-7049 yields 0.12 angstrom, 5.86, 5.85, 5.85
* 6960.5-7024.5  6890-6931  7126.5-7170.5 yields -3.07 angstrom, 5.78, 5.6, 5.72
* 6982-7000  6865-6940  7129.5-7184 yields -0.89 angstrom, 5.82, 5.6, 5.74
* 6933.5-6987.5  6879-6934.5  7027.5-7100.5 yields -1.52 angstrom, 5.79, 5.69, 5.76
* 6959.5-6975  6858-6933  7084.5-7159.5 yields -0.77 angstrom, 5.83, 5.61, 5.76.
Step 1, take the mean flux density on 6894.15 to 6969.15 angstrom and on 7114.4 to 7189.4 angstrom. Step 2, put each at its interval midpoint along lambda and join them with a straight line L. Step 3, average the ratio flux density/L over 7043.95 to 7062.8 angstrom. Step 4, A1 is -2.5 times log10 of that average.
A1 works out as -0.017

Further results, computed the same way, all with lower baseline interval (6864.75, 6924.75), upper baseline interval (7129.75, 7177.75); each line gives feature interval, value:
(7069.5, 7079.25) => -0.02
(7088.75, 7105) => 0.03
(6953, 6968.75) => -0.05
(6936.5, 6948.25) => 0.01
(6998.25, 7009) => 0.00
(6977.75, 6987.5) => -0.06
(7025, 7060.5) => -0.01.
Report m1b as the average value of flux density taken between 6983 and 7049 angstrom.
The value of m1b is 5.88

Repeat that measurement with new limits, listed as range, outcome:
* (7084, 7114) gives 5.47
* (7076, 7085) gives 5.86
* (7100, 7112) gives 5.32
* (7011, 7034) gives 5.96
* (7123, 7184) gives 5.59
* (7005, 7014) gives 5.63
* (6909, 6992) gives 5.89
